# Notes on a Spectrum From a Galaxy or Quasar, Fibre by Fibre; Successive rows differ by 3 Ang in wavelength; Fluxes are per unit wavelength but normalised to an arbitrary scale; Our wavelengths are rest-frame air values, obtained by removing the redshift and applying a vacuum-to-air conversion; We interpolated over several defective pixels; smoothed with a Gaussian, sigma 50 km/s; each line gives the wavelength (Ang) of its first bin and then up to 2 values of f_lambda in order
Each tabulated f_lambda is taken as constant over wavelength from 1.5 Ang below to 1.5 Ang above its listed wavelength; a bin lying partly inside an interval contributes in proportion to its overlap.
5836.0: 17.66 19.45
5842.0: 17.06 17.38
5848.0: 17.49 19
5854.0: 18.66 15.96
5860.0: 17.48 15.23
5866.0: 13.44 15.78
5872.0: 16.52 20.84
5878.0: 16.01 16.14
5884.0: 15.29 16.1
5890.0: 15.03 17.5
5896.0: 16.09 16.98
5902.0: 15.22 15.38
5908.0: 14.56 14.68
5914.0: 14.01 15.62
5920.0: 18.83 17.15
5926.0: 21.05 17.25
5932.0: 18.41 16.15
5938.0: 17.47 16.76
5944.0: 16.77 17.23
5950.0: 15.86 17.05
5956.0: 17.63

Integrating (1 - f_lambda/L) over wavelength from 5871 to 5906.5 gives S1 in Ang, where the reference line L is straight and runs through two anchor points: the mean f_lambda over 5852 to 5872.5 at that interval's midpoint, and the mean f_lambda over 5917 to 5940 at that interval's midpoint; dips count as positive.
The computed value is 0.90 Ang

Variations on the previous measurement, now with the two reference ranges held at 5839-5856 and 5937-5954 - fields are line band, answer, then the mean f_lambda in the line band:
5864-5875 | 1.1 Ang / 16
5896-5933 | 1.4 Ang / 16.5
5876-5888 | 1.0 Ang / 16.1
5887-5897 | 0.7 Ang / 16.2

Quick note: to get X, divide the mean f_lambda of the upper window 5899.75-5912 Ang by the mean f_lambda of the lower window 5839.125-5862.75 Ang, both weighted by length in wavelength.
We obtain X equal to 0.86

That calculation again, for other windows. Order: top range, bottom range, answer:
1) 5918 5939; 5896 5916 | 1.18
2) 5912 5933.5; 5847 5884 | 1.04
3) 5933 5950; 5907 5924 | 1.06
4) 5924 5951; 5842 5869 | 1.04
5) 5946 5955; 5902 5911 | 1.12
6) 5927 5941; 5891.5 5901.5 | 1.04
